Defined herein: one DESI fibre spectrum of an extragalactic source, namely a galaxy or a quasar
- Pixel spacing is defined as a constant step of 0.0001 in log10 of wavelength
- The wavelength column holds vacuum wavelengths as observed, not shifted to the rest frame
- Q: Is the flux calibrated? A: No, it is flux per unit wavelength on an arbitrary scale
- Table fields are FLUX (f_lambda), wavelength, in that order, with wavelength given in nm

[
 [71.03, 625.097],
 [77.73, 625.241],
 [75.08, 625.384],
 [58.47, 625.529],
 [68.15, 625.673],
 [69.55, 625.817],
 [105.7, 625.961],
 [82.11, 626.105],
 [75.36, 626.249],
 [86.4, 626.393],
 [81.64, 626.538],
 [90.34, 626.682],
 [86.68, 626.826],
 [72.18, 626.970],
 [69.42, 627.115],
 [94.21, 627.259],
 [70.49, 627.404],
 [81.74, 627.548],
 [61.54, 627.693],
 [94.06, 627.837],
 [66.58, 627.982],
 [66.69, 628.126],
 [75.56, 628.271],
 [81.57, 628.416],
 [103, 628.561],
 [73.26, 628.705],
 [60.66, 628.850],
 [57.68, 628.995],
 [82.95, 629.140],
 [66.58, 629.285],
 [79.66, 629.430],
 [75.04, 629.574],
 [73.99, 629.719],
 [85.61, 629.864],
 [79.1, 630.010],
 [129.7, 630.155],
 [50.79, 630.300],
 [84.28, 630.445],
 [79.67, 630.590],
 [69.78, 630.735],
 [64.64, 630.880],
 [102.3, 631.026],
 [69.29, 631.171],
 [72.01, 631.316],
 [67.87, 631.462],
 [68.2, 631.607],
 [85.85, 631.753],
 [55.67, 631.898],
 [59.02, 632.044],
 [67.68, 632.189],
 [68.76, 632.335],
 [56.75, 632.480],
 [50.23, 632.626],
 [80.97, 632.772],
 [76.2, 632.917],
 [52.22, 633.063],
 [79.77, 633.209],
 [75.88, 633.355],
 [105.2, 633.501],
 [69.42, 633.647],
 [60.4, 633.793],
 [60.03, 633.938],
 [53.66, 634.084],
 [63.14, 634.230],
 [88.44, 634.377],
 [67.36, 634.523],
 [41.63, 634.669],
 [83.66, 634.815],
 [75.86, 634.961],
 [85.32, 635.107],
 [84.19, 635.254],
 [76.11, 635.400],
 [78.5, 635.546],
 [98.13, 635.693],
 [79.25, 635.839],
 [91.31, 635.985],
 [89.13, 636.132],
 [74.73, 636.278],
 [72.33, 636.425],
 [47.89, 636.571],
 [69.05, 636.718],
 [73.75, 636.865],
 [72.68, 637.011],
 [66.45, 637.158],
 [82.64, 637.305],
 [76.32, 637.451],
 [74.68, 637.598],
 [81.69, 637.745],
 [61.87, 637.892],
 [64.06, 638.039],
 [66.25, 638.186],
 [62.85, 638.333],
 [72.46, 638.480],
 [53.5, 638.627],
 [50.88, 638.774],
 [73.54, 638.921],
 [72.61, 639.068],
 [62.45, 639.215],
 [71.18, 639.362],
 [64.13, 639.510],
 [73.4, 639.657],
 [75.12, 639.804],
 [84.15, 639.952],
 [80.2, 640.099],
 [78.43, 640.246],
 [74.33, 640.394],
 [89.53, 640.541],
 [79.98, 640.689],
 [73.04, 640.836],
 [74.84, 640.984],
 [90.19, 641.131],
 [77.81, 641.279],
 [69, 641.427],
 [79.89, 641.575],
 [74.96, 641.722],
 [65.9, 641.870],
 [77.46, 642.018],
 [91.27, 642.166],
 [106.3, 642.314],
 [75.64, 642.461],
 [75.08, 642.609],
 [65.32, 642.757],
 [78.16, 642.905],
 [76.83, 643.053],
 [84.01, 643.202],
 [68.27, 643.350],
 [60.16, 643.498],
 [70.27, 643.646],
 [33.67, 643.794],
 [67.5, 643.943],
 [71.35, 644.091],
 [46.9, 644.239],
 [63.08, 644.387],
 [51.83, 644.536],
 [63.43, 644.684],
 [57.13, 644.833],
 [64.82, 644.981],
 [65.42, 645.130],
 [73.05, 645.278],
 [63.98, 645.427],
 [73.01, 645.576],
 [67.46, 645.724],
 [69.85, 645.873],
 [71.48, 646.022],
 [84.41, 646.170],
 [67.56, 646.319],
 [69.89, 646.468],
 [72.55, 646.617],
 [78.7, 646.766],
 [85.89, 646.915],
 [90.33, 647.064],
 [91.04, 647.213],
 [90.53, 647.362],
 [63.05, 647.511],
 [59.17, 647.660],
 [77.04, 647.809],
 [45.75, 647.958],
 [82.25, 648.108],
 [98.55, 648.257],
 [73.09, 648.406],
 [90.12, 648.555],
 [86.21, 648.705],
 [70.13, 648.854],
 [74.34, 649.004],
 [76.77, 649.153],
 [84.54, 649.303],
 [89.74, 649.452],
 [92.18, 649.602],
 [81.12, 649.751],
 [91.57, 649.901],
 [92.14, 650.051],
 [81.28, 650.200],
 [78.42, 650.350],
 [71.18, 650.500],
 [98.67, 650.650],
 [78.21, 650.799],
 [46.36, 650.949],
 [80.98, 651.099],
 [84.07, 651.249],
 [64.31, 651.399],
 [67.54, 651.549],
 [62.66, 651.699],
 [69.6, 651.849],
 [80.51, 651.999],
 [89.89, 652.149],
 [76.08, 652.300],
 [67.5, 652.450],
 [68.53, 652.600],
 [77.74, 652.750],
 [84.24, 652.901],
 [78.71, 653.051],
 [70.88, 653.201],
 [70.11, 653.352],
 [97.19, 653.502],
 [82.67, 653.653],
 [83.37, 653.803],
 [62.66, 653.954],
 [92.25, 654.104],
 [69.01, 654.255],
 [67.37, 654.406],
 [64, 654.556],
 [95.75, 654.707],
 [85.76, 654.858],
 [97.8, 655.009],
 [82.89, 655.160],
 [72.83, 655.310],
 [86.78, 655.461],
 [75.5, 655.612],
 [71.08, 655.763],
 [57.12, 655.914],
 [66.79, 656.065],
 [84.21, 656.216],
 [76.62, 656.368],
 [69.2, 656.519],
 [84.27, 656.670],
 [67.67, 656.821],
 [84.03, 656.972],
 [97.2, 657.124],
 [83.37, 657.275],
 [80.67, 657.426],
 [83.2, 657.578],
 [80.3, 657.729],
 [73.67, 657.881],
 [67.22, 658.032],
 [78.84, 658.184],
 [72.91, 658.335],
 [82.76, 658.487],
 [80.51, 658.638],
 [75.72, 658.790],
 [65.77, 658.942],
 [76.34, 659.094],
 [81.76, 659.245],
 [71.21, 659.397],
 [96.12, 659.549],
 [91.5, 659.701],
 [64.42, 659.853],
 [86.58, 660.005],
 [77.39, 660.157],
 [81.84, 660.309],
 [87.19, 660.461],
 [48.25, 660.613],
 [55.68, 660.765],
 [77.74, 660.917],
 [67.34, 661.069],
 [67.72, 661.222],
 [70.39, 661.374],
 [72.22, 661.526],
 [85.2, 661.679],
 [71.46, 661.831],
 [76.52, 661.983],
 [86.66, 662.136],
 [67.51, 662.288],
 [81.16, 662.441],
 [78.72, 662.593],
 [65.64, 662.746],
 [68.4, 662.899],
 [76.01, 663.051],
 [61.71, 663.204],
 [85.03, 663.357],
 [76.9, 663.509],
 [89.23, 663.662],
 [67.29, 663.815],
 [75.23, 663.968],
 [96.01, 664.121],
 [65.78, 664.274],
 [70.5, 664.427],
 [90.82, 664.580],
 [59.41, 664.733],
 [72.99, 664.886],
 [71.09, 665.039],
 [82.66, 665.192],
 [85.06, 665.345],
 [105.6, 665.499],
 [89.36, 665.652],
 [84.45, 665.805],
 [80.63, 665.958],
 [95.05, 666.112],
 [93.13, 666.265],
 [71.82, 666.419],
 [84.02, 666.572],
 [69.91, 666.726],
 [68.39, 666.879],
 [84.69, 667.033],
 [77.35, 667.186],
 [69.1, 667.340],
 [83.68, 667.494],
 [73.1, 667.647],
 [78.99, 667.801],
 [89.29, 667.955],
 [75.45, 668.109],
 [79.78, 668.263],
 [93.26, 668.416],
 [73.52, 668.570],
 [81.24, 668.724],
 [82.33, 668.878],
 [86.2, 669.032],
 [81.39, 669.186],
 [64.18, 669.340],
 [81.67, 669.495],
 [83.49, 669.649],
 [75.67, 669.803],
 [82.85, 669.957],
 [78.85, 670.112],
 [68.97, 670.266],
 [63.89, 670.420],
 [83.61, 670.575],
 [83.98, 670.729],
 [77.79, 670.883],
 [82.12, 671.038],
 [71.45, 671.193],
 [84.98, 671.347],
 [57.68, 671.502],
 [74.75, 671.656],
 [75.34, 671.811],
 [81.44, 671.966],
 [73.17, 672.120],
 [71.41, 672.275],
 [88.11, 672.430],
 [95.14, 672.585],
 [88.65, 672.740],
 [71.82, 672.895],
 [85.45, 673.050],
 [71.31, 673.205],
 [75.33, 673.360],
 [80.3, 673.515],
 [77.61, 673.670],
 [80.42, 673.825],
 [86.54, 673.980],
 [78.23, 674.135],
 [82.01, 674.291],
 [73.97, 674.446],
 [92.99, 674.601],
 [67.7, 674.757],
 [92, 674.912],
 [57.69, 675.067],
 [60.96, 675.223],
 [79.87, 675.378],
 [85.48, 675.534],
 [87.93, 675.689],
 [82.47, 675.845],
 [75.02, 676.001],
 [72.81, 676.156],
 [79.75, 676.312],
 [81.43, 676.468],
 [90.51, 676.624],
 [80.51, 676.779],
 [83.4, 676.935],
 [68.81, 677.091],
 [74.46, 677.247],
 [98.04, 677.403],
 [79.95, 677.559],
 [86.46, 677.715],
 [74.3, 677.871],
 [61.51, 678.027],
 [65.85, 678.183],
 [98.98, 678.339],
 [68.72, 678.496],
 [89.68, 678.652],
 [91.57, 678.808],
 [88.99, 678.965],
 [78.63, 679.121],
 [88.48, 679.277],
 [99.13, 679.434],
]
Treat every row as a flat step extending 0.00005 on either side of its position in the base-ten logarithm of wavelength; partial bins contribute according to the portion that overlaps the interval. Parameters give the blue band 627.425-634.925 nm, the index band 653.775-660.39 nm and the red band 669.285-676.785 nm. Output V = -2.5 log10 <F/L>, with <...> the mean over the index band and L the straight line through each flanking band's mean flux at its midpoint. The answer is -0.027 mag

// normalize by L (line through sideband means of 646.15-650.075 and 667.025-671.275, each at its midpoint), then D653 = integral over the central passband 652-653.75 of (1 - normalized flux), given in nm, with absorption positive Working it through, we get 0.02 nm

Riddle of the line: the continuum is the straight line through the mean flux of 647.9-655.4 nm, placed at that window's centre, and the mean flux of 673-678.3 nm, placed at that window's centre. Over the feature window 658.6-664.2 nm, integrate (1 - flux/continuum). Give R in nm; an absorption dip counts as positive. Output 0.21 nm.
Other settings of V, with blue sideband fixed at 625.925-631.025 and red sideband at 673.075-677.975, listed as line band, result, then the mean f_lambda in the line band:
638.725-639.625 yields 0.186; 66.6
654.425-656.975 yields 0.024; 77.4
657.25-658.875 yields 0.018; 77.9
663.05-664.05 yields 0.045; 76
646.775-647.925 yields 0.010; 78.3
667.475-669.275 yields -0.029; 81.4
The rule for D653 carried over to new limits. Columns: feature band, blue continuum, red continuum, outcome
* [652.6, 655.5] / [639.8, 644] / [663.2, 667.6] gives -0.07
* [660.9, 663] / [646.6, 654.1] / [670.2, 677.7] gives 0.12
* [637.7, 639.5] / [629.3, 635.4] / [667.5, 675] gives 0.20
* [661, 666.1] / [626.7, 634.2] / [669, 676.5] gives 0.00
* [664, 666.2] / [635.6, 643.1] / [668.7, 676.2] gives -0.13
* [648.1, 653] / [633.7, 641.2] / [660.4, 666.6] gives -0.27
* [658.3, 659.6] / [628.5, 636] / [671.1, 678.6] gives -0.02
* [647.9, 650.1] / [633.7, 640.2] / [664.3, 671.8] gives -0.22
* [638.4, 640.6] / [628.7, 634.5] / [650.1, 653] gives 0.06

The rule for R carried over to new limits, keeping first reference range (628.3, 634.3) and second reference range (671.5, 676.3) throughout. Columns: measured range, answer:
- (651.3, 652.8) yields 0.064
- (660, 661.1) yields 0.068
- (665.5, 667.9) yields -0.108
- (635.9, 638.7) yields 0.099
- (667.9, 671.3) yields -0.049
